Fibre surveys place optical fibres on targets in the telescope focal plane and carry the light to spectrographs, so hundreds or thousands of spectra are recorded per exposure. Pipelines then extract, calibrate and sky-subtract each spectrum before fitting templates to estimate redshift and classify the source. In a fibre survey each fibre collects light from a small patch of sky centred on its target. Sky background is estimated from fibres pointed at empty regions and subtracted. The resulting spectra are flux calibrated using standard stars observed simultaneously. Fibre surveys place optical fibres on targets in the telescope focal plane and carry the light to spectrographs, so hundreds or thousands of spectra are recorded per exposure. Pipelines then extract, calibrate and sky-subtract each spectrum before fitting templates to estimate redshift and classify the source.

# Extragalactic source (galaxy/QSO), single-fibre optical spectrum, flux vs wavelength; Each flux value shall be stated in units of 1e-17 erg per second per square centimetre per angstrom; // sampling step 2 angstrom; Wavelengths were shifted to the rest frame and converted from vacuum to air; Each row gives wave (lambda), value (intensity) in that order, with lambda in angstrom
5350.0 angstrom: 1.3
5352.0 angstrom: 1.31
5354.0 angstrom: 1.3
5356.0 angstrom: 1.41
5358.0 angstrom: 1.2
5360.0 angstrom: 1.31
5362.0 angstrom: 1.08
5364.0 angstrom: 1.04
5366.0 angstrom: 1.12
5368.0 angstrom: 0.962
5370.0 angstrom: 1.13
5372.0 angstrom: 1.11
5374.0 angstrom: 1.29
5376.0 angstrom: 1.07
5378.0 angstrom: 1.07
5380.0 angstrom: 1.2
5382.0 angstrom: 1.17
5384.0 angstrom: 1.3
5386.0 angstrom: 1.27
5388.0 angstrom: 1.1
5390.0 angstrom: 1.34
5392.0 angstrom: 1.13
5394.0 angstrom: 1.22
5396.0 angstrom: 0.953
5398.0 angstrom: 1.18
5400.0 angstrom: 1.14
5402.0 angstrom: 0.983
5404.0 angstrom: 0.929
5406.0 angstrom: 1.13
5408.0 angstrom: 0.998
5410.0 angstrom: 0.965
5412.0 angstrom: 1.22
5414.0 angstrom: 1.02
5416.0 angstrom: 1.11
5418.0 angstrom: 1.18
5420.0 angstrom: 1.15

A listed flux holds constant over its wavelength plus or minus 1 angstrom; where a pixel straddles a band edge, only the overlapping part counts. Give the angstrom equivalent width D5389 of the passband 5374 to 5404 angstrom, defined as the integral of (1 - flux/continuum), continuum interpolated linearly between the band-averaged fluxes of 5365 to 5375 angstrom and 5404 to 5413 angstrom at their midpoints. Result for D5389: -1.5 angstrom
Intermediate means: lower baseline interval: 1.12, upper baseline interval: 1.06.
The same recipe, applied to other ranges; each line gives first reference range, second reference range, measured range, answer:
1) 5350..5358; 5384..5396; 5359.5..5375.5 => 1.88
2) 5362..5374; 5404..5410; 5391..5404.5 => -0.53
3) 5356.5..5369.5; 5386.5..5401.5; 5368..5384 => -0.11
